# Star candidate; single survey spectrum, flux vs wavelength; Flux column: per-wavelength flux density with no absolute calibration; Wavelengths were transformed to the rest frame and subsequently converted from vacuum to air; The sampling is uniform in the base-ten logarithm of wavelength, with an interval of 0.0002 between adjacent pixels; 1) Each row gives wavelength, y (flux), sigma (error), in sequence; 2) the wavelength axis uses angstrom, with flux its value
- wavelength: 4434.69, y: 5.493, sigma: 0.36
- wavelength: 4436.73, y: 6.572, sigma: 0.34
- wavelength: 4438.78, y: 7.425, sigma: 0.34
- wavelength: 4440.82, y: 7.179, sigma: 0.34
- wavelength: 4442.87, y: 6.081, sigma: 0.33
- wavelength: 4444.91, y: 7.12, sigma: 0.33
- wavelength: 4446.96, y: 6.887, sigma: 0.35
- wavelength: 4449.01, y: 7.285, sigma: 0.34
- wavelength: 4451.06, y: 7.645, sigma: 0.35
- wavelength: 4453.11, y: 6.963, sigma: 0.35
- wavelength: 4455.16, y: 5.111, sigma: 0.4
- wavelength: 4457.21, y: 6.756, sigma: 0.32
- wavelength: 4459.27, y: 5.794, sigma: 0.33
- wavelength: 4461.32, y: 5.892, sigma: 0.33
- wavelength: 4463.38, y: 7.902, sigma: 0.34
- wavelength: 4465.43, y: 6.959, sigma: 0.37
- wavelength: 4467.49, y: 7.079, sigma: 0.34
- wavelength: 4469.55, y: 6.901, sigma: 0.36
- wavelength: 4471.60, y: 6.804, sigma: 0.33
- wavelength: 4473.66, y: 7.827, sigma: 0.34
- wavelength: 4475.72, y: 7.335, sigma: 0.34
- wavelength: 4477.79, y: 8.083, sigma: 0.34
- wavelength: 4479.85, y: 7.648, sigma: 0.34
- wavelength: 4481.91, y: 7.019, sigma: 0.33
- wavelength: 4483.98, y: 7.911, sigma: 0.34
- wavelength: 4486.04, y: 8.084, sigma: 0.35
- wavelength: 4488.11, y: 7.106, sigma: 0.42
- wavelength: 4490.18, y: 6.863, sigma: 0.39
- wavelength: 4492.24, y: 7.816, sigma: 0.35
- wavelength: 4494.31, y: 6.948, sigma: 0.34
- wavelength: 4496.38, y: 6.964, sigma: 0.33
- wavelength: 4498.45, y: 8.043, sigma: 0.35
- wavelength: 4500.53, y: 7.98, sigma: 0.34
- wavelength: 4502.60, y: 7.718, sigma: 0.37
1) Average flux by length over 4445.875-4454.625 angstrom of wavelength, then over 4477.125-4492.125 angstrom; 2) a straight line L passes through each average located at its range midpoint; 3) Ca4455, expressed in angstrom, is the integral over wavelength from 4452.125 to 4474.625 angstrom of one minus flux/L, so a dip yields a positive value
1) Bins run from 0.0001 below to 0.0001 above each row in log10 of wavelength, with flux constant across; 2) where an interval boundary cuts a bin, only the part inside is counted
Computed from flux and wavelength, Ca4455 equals 1.65 angstrom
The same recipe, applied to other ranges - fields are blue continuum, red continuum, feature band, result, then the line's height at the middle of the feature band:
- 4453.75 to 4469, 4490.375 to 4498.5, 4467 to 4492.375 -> -1.7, 6.96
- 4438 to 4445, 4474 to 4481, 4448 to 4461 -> 1.2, 7.2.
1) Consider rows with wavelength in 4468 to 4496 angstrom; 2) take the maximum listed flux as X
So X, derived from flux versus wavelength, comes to 8.084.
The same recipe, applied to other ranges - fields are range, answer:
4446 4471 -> 7.902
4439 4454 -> 7.645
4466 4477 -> 7.827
